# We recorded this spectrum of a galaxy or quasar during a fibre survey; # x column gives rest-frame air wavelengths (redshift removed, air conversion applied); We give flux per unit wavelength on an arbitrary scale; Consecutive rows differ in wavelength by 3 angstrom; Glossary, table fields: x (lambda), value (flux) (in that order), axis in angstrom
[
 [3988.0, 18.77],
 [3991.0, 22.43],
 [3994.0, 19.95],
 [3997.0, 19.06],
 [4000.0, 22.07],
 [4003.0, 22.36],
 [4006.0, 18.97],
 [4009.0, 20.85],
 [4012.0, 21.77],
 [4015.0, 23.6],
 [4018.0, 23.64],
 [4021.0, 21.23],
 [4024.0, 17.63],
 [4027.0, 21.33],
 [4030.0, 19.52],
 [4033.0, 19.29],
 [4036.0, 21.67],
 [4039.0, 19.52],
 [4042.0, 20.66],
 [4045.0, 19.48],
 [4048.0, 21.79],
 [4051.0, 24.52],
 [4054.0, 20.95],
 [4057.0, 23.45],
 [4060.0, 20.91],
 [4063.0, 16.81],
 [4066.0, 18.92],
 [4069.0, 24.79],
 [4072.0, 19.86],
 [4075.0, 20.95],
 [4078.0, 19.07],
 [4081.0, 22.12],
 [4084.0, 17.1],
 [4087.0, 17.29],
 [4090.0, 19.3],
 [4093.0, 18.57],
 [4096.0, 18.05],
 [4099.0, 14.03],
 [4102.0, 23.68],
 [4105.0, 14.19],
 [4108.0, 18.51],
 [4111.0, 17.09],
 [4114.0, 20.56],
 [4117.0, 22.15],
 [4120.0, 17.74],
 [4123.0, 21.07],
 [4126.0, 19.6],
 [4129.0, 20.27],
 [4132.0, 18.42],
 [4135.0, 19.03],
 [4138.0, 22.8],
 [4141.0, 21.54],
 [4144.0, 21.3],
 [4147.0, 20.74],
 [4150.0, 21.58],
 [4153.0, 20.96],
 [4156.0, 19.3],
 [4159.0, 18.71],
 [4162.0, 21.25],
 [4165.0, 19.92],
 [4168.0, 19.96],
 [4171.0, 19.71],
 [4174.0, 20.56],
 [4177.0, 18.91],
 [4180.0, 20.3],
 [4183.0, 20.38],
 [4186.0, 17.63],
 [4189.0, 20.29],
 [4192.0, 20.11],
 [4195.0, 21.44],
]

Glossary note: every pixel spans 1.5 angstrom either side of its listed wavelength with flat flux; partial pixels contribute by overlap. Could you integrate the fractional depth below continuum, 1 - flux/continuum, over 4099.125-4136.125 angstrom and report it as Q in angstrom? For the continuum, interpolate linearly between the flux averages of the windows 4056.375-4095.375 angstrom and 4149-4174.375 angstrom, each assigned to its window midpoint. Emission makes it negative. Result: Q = 1.5 angstrom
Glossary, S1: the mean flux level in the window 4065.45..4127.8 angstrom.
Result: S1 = 19.3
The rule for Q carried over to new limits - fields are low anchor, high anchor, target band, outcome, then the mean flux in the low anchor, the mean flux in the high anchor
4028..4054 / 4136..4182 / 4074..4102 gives 2.7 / 20.8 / 20.5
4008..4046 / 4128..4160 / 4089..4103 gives 1.4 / 20.8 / 20.5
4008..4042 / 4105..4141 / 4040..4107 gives 1.5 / 20.9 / 19.6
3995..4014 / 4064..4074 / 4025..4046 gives 0.8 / 20.9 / 21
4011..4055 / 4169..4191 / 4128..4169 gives -0.9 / 21.1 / 19.7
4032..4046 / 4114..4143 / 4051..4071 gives -1.0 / 20.2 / 20.3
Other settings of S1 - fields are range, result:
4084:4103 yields 18.2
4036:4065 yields 20.9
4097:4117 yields 18.3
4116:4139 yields 20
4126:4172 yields 20.3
